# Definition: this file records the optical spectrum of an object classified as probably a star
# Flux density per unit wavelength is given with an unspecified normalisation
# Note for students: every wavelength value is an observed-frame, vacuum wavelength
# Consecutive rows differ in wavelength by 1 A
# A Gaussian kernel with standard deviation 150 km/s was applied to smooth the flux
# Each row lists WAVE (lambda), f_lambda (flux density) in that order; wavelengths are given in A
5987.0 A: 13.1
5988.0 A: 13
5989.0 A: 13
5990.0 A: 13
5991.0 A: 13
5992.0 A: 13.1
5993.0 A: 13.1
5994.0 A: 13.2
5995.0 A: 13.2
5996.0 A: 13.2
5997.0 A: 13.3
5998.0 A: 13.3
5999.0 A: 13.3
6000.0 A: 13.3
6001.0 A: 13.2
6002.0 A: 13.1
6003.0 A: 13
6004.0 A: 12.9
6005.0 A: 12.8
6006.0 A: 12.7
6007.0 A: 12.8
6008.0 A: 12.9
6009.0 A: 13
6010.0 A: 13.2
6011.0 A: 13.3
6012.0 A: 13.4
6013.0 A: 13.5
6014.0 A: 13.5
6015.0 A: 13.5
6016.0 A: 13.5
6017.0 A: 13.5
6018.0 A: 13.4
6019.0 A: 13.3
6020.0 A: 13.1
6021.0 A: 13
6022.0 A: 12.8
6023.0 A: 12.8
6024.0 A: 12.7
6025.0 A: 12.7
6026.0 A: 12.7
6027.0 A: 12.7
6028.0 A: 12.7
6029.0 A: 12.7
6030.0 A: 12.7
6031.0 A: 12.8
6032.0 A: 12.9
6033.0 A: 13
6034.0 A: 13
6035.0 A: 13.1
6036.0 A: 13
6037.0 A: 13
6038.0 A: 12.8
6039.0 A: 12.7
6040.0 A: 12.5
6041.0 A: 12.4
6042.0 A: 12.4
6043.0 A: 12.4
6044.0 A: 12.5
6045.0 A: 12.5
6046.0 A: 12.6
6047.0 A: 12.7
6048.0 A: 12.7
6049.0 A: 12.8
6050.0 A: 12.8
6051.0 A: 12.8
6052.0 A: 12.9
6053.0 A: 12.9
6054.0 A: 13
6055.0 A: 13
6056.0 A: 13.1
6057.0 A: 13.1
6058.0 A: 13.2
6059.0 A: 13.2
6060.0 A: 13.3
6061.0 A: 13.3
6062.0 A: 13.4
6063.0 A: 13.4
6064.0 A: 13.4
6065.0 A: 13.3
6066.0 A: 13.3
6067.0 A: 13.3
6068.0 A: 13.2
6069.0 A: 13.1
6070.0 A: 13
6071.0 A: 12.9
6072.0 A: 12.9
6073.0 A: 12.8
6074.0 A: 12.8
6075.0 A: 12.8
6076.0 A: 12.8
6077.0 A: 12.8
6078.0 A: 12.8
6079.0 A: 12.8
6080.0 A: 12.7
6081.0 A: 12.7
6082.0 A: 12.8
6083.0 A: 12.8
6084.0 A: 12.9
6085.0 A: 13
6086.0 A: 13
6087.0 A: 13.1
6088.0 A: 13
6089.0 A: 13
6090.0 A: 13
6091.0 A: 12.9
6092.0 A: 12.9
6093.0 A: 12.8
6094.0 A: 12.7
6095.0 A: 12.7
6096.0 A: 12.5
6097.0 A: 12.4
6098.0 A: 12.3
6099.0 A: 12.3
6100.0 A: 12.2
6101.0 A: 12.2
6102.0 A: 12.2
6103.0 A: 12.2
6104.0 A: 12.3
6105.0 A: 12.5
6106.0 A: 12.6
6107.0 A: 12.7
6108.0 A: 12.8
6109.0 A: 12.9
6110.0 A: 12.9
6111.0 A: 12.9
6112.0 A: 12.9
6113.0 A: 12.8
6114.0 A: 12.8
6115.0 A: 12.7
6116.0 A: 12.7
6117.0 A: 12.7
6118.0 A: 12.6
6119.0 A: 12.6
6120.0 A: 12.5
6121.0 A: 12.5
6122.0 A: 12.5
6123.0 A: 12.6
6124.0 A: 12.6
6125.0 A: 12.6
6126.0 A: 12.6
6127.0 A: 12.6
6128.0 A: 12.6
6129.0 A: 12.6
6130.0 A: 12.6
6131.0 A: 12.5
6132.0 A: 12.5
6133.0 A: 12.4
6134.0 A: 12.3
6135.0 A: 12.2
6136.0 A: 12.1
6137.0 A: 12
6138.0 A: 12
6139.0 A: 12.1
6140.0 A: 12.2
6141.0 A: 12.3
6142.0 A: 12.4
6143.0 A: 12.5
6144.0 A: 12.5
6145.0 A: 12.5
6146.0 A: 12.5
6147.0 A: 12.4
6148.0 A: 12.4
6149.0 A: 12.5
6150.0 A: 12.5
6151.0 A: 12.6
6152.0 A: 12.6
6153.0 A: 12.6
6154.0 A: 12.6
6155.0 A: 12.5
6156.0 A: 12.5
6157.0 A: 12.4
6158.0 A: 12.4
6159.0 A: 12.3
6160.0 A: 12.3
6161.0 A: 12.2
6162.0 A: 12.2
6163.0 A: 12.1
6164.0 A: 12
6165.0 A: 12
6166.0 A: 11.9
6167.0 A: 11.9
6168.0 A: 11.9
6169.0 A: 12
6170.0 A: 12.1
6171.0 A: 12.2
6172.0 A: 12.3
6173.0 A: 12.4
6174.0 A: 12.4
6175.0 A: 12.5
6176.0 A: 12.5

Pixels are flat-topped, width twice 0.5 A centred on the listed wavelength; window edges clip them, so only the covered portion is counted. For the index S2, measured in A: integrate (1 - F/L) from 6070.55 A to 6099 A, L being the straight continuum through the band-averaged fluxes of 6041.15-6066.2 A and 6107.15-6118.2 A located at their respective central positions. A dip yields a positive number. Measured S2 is 0.2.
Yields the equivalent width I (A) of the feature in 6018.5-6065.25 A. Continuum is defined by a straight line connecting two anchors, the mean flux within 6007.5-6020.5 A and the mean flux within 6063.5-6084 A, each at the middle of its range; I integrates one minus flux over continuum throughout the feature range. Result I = 0.9 A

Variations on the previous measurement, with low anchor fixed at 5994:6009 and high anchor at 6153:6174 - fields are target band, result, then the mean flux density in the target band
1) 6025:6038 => 0.07 A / 12.9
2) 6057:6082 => -0.65 A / 13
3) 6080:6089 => -0.19 A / 12.9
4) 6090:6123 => -0.22 A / 12.6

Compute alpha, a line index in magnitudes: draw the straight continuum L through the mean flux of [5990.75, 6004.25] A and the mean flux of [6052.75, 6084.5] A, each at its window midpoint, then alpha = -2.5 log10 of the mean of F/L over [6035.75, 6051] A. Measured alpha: 0.04 mag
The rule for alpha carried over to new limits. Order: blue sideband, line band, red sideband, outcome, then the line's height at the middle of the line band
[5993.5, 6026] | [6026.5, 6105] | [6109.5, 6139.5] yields 0.00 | 12.8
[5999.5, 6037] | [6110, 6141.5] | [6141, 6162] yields 0.00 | 12.6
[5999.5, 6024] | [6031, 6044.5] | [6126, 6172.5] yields 0.02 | 13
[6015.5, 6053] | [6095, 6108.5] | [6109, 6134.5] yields 0.02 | 12.7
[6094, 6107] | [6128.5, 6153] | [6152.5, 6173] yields -0.01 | 12.3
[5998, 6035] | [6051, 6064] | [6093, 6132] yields -0.03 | 12.8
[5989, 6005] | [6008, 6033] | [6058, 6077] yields 0.01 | 13.1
